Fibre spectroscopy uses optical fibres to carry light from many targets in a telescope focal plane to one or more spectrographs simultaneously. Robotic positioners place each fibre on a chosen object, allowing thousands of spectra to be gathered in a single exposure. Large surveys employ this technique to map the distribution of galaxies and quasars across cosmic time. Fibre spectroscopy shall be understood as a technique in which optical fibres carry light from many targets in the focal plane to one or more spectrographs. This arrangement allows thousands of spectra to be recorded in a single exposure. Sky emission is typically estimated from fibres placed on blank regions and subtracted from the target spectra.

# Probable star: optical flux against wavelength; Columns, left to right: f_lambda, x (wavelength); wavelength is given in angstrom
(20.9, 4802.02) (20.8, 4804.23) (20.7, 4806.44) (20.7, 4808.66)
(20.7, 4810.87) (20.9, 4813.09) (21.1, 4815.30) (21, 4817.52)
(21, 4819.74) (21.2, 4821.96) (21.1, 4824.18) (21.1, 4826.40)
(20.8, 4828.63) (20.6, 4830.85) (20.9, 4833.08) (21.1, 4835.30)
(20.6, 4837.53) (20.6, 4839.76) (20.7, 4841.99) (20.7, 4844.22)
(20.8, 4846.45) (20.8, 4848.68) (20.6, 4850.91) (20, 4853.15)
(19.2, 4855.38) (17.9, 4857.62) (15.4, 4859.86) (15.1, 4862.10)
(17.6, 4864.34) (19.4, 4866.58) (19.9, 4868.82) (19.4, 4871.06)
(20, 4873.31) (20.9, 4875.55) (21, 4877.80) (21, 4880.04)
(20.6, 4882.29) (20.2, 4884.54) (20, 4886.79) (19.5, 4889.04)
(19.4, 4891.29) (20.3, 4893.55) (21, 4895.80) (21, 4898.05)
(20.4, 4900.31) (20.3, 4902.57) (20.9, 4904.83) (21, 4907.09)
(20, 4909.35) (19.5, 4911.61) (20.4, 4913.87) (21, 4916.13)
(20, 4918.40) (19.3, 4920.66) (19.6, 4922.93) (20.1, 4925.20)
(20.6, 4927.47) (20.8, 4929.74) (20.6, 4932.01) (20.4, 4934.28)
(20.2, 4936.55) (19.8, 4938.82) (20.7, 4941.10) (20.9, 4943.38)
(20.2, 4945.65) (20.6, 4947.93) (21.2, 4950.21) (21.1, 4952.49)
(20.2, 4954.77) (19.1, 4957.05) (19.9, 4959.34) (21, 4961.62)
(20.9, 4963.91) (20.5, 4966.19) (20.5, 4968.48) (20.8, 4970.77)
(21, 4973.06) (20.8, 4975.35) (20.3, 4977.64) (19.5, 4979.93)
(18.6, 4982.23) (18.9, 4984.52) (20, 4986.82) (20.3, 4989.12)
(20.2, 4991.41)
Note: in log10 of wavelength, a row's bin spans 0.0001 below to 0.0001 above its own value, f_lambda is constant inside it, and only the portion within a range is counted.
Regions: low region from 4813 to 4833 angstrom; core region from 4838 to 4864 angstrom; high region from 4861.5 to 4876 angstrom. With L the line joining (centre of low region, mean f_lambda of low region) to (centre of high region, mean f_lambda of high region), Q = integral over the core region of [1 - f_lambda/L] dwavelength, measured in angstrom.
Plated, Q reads 0.7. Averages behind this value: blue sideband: 21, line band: 19.2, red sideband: 18.9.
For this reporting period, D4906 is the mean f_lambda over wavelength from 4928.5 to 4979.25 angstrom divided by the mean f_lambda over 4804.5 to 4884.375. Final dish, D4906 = 1.02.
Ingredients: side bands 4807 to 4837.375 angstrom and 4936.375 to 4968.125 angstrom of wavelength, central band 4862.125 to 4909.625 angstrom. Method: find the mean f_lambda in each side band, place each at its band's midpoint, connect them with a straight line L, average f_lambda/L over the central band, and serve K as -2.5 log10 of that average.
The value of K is 0.03 mag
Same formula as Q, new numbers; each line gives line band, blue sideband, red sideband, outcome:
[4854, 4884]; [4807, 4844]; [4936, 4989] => 2.35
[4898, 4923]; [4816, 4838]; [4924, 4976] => 0.45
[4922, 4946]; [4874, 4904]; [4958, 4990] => -0.07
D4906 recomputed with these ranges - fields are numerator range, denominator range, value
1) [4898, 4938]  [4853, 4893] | 1.06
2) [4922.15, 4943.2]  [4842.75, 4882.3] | 1.05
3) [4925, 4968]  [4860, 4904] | 1.04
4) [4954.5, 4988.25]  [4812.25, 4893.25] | 1.00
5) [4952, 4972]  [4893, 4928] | 1.00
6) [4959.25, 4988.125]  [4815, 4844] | 0.97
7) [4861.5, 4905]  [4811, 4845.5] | 0.95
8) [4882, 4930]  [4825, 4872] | 1.03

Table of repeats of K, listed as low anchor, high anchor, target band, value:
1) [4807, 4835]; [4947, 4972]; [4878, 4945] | 0.017 mag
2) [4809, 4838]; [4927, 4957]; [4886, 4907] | 0.017 mag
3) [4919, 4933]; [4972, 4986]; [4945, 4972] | -0.029 mag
